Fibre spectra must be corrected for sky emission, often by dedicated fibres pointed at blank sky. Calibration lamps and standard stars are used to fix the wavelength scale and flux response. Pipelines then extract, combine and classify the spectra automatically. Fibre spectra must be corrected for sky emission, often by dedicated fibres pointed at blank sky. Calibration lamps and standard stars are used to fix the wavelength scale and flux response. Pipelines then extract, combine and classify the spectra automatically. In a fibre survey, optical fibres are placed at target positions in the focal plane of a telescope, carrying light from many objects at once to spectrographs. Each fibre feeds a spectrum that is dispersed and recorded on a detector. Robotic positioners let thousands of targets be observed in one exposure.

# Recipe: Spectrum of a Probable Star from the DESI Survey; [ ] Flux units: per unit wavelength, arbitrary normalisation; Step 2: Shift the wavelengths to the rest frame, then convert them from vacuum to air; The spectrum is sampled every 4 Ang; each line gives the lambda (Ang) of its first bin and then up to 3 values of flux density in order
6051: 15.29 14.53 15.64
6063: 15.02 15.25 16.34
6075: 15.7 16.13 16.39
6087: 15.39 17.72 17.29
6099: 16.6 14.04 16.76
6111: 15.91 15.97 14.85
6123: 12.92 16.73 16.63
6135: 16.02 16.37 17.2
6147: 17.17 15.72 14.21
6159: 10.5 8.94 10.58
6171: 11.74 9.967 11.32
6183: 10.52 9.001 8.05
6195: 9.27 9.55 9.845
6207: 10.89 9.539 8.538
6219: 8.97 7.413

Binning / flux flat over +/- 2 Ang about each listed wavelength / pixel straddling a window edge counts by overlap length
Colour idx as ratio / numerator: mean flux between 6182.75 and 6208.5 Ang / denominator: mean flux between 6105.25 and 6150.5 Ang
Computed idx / 0.6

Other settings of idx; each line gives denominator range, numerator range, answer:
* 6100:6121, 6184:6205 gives 0.59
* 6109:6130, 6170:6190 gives 0.67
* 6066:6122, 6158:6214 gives 0.62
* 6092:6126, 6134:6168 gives 0.90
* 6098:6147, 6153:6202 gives 0.65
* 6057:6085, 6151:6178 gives 0.72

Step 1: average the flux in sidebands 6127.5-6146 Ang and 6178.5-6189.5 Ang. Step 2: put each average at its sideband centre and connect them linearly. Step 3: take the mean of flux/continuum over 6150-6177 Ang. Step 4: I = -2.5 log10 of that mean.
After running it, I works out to 0.126 mag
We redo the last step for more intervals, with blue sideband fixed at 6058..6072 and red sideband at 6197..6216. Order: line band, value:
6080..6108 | -0.14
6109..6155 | -0.24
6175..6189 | 0.05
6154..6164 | 0.05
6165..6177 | 0.04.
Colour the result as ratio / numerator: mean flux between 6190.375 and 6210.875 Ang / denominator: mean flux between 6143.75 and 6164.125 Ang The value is 0.7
